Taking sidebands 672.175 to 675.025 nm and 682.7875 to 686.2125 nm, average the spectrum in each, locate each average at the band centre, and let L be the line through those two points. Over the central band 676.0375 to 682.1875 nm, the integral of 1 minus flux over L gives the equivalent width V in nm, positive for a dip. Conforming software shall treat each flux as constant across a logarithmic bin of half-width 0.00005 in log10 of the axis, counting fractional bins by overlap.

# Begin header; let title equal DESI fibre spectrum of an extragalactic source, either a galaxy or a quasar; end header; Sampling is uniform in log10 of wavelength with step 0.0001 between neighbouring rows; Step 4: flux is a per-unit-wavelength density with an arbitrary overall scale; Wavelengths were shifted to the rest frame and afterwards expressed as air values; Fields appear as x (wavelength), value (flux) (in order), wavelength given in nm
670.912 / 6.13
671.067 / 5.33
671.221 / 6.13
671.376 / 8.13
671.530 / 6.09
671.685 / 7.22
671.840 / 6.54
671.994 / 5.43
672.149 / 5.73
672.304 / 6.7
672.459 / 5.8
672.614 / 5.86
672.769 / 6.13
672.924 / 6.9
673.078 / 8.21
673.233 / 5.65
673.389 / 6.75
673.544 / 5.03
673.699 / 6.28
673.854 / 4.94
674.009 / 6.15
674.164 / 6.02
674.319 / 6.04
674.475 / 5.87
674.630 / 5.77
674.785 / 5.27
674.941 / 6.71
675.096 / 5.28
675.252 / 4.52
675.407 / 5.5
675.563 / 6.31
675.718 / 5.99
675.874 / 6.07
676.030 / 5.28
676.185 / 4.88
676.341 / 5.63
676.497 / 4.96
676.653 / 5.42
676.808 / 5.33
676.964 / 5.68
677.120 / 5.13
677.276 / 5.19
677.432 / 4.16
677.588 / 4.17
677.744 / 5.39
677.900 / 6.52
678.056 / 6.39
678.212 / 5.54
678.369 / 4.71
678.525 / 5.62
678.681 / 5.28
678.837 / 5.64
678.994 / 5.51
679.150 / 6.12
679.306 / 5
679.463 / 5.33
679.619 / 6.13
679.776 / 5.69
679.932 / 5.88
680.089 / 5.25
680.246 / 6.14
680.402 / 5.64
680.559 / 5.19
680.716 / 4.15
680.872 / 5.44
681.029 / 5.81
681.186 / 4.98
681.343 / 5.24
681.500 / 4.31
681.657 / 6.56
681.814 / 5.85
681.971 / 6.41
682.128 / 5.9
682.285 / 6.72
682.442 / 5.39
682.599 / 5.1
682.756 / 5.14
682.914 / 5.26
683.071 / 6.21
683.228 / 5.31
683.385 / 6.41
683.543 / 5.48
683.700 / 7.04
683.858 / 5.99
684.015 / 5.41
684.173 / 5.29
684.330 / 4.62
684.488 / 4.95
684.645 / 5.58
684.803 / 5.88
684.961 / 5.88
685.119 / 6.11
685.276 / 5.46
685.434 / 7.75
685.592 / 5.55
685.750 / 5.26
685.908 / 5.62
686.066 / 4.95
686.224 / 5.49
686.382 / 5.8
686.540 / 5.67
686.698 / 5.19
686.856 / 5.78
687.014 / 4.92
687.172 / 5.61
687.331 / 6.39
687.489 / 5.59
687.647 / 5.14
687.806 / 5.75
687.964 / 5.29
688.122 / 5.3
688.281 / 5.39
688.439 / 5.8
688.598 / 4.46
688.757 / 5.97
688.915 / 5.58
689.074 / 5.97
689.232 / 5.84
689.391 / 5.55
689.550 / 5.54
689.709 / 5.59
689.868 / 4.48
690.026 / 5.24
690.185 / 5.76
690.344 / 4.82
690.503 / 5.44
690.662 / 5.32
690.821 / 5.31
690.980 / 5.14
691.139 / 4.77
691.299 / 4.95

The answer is 0.48 nm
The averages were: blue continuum 6.11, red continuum 5.7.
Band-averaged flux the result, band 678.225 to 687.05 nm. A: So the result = 5.59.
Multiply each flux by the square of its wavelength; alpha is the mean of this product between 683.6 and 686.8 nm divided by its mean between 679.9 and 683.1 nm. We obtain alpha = 1.0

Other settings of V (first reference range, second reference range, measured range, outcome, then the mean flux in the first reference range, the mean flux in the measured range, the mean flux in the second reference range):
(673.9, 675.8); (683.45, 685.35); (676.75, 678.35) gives 0.114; 5.77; 5.32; 5.65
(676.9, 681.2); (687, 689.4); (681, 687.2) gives -0.173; 5.42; 5.65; 5.55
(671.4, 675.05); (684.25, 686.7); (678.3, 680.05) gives 0.107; 6.16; 5.54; 5.62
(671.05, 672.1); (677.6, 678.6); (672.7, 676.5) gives 0.125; 6.46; 5.86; 5.59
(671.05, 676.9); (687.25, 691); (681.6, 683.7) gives -0.075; 5.95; 5.87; 5.45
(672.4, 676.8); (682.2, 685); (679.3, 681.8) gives 0.114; 5.82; 5.44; 5.65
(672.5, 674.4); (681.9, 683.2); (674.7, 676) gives 0.081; 6.16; 5.69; 5.75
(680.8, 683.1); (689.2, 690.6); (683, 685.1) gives -0.063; 5.61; 5.71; 5.34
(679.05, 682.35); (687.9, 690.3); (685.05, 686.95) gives -0.072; 5.6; 5.71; 5.44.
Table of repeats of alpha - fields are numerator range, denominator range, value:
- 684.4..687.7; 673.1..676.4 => 1.01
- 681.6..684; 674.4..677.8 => 1.12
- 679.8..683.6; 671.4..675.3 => 0.94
